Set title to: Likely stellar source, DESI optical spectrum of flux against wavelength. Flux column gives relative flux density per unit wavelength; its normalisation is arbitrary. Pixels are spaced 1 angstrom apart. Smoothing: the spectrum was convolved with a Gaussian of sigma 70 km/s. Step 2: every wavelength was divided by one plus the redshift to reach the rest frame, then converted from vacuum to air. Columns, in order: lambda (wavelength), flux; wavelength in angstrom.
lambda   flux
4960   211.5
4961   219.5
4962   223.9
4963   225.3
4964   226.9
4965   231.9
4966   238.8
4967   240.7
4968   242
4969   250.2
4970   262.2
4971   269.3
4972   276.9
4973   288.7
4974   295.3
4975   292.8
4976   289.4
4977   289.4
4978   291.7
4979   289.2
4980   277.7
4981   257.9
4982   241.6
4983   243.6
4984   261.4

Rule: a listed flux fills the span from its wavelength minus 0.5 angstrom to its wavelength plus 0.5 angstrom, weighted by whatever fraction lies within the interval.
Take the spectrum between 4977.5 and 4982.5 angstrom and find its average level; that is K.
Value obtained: 272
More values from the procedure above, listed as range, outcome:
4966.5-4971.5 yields 253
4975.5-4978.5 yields 290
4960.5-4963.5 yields 223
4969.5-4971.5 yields 266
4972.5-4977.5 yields 291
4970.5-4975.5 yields 285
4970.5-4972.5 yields 273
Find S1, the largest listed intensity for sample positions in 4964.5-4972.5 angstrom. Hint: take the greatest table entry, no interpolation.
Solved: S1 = 276.9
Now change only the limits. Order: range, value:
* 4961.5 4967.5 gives 240.7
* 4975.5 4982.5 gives 291.7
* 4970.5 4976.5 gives 295.3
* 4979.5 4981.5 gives 277.7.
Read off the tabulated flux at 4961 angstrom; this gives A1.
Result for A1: 219.5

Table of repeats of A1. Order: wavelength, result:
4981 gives 257.9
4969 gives 250.2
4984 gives 261.4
